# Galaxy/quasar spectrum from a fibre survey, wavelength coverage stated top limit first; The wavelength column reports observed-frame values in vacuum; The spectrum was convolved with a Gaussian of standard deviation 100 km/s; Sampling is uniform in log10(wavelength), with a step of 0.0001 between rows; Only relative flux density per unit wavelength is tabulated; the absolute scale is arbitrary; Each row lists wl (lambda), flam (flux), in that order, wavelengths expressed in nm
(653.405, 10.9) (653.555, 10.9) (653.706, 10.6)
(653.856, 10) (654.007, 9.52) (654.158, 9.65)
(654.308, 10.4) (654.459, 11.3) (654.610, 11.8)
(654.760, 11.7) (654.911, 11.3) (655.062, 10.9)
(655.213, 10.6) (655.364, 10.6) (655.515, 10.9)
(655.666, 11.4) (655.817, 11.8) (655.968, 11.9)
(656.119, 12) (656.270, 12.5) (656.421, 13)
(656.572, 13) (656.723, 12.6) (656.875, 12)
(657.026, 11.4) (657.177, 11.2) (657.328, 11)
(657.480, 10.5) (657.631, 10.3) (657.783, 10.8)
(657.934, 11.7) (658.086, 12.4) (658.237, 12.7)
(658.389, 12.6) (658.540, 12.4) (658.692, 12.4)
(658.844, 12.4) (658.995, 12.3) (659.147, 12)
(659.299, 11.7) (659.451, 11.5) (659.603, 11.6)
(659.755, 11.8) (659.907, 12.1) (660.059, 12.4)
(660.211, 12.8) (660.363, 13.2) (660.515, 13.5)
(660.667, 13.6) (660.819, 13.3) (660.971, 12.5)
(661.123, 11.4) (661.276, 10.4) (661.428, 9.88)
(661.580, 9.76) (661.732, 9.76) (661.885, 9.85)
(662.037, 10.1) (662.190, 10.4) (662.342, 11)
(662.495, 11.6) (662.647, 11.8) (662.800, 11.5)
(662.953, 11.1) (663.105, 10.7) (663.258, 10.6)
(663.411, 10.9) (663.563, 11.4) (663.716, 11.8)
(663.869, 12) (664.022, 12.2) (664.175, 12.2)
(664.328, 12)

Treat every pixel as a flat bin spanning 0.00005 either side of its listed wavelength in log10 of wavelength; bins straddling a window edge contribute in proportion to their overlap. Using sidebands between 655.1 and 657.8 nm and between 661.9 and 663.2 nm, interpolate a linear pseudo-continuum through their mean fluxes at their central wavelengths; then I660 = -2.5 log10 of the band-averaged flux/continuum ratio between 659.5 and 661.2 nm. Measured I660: -0.13 mag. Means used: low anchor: 11.5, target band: 12.5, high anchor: 11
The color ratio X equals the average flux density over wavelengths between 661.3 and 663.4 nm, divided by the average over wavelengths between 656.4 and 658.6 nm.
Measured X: 0.90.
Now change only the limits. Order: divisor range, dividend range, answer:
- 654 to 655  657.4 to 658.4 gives 1.05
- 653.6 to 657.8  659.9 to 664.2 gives 1.02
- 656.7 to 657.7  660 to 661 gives 1.17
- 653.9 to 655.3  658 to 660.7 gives 1.15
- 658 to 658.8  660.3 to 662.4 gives 0.91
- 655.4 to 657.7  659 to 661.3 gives 1.05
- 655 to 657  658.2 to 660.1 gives 1.03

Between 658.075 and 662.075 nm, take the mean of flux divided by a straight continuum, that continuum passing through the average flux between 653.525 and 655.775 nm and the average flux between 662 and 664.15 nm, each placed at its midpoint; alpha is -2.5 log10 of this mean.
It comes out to -0.07 mag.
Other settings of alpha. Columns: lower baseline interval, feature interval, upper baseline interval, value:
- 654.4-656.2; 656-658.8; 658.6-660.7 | -0.01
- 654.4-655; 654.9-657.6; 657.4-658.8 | 0.01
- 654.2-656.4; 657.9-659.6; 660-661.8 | -0.04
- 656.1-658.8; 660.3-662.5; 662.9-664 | 0.02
